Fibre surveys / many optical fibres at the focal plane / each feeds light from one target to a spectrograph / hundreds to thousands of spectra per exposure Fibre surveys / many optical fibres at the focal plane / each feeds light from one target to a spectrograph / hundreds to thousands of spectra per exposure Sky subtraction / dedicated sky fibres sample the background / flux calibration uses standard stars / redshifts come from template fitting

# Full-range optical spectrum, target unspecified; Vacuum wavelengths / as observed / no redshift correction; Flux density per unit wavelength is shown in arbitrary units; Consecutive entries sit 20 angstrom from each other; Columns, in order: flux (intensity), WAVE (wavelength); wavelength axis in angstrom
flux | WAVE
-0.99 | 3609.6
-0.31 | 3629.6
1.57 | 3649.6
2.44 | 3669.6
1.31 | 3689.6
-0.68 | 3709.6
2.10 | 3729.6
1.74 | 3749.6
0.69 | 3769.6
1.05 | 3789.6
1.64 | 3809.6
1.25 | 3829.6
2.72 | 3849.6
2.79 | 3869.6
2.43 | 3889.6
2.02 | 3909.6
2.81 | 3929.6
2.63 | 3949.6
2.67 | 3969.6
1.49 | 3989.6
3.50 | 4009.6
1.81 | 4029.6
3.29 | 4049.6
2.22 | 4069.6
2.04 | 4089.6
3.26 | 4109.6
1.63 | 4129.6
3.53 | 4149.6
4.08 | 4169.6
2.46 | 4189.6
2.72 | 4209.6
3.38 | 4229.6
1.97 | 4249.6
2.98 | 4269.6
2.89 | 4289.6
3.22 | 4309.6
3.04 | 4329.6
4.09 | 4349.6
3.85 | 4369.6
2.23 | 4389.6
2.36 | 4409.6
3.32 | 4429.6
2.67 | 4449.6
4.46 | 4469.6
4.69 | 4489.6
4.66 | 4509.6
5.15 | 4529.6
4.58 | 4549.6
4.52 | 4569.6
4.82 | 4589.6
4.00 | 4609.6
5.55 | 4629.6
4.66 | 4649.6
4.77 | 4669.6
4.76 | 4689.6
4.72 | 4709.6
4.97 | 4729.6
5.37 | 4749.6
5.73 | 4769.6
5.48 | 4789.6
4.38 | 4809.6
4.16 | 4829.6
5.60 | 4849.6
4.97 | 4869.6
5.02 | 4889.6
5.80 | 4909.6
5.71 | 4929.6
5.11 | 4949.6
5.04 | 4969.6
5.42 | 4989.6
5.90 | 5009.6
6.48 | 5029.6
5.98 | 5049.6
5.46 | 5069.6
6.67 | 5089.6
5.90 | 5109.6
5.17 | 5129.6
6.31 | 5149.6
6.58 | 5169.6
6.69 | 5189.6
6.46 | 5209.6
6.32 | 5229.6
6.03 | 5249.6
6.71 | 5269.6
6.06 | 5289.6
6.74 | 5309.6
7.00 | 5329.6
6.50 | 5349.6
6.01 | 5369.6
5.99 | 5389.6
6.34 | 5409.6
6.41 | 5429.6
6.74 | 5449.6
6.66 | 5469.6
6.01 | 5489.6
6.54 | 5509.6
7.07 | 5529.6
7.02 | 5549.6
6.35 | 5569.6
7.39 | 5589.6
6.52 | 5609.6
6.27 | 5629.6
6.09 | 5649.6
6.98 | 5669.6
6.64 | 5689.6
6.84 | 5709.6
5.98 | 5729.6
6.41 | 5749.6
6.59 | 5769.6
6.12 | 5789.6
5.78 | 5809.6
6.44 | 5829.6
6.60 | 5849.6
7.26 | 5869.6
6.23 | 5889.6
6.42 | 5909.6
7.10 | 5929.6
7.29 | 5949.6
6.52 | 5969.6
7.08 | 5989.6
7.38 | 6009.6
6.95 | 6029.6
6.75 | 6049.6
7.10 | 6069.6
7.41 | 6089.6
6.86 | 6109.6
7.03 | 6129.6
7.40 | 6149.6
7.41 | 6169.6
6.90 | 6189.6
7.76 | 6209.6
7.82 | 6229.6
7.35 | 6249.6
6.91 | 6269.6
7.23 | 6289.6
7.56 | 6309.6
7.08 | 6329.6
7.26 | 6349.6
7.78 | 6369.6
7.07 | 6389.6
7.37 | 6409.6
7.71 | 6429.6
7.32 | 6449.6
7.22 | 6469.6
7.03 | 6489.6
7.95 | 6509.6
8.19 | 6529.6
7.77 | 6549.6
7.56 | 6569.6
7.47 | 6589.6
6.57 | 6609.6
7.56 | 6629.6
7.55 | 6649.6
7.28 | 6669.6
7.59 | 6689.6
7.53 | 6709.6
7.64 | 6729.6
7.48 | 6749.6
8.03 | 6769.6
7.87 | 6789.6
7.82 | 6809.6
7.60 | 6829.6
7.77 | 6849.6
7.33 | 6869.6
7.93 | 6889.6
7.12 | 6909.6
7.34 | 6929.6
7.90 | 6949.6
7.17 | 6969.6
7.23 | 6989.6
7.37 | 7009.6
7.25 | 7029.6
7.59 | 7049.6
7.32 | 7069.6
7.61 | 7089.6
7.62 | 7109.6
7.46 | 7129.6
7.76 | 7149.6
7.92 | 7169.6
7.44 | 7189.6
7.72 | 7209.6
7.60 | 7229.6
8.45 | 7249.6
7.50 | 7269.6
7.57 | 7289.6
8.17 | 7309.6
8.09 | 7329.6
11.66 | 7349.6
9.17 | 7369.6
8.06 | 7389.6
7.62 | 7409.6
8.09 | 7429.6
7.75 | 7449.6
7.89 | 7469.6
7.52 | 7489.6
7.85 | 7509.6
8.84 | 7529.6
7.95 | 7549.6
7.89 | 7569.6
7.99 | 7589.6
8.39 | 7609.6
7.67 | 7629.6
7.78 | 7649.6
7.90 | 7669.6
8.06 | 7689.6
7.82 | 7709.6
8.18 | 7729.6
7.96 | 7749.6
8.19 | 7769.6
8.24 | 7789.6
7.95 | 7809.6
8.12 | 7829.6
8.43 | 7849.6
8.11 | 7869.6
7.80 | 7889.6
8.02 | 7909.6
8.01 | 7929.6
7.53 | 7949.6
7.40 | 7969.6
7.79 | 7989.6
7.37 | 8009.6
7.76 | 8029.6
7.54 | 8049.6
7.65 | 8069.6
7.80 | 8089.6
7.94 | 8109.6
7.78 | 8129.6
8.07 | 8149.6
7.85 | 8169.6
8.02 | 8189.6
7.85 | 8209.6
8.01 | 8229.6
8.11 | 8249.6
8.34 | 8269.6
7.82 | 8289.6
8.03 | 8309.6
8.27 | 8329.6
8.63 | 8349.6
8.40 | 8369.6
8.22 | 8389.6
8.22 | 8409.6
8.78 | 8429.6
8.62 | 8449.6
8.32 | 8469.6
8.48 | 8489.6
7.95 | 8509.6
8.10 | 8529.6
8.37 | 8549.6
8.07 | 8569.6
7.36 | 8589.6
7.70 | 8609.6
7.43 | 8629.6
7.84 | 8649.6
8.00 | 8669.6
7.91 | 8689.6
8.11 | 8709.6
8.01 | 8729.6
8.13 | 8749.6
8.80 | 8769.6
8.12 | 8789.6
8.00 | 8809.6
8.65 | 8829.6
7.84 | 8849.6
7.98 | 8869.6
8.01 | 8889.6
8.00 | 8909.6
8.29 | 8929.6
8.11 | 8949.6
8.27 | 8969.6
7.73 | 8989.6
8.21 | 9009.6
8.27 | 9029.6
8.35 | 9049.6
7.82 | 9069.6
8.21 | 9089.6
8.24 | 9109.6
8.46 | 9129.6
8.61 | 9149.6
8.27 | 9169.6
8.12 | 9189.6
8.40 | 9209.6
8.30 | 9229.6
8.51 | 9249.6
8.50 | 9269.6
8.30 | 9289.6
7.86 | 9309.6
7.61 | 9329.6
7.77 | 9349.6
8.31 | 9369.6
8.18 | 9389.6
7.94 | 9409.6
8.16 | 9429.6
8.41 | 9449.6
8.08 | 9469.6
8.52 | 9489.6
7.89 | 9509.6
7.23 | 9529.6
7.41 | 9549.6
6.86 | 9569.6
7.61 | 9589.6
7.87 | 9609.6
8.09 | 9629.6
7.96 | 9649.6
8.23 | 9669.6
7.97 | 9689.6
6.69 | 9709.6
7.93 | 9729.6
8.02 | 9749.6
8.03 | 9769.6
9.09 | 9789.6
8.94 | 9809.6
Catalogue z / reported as 0.12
